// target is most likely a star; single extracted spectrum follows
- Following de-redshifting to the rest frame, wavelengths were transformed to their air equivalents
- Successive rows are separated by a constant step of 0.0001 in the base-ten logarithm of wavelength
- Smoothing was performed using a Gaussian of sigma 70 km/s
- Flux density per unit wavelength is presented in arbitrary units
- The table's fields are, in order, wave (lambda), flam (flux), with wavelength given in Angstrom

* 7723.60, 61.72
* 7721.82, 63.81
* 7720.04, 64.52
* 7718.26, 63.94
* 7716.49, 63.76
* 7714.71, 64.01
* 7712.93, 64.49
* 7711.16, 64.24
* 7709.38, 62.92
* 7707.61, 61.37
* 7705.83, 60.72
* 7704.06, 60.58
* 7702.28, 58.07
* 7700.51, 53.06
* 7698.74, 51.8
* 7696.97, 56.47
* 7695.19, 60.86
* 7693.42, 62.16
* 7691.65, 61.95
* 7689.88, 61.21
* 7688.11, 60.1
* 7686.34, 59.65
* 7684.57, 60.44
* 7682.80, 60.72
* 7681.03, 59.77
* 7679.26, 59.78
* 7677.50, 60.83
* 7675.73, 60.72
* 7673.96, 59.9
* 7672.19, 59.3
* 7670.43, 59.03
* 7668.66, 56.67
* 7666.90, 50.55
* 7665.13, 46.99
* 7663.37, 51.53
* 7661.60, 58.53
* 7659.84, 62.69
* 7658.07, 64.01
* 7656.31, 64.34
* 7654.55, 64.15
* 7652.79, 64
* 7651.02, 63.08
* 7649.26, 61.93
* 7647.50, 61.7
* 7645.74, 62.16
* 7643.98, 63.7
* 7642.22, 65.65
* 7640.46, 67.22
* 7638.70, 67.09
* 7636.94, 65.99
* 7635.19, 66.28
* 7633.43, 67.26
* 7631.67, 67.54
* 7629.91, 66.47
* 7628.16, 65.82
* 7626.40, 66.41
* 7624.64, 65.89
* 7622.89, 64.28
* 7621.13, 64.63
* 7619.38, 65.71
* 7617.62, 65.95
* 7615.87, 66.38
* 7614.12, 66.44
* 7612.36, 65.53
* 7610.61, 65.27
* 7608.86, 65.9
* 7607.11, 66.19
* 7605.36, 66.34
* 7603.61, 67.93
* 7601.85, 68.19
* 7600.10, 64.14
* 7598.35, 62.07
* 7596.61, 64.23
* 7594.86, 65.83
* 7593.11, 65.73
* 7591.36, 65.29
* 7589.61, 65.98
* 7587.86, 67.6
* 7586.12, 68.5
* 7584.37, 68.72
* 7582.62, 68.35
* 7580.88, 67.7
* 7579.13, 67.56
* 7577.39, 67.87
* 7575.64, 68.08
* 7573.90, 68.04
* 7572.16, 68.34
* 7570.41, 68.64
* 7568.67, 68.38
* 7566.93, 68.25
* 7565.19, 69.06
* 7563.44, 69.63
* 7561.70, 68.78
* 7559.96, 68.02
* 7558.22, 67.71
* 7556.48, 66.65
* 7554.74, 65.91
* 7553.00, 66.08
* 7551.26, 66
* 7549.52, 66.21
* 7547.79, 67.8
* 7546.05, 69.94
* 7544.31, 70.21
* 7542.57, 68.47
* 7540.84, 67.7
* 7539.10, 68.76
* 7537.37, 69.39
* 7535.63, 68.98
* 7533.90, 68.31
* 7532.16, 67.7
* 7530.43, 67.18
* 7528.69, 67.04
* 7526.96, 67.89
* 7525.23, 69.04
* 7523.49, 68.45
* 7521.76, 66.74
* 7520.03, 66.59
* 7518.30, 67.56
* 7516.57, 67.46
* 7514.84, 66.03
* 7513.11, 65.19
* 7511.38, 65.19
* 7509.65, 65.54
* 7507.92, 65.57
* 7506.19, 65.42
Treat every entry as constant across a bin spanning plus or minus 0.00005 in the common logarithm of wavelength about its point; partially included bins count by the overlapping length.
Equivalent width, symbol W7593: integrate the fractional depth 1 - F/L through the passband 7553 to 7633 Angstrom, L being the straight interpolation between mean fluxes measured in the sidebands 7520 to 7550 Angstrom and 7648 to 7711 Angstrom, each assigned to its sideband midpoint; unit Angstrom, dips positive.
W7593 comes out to -2.59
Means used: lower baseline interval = 68.2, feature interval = 66.8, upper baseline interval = 59.5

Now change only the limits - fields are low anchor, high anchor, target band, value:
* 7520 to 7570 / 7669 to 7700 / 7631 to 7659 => -1.3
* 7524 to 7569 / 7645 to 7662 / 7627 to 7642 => -0.7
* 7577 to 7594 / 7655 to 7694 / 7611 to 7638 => -1.0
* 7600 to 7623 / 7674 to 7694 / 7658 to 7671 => 1.3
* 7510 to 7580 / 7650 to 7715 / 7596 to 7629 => -1.0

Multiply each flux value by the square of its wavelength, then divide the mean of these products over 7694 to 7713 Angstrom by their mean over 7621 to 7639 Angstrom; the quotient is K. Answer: 0.91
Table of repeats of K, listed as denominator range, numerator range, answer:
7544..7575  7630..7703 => 0.92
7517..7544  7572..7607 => 1.00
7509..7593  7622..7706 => 0.93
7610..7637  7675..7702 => 0.91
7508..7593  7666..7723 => 0.92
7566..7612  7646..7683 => 0.91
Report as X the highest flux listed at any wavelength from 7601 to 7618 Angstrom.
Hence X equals 68.19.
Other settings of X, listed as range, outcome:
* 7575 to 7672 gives 68.72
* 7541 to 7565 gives 70.21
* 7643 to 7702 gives 64.34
